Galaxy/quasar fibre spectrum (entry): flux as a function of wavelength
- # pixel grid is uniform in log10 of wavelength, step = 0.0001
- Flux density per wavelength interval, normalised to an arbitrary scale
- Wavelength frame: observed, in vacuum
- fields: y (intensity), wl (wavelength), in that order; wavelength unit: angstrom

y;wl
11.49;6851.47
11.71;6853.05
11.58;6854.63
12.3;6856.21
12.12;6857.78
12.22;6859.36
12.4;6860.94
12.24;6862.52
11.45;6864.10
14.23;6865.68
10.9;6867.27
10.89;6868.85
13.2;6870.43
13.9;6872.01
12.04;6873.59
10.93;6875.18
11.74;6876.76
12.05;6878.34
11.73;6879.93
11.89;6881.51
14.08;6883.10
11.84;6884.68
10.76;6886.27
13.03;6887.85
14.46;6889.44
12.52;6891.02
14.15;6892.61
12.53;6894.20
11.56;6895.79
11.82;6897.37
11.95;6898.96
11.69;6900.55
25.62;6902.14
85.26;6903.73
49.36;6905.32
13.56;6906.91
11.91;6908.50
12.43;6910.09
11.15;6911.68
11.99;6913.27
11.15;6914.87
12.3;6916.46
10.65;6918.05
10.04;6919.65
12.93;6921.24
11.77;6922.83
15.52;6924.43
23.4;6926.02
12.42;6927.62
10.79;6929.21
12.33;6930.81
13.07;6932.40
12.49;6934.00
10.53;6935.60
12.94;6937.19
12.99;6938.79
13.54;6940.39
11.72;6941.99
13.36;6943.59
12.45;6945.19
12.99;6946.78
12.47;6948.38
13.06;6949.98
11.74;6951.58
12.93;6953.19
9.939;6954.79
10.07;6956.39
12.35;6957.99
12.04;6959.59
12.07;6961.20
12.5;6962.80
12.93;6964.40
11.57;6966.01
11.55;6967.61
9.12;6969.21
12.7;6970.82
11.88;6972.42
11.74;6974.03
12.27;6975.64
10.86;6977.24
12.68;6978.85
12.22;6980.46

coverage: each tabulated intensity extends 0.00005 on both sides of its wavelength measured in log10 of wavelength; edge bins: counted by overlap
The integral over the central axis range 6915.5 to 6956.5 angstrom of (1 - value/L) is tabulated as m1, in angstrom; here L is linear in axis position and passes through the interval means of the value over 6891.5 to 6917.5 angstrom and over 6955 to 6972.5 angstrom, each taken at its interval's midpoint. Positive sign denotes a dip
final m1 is 7.1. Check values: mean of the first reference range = 19.7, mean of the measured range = 12.7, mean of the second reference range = 11.6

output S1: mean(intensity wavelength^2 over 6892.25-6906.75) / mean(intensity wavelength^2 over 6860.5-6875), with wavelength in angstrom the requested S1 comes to 2.1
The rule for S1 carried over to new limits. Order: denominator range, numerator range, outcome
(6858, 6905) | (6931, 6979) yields 0.79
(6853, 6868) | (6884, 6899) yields 1.04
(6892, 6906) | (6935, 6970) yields 0.47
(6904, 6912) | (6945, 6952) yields 0.52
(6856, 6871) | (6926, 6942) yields 1.08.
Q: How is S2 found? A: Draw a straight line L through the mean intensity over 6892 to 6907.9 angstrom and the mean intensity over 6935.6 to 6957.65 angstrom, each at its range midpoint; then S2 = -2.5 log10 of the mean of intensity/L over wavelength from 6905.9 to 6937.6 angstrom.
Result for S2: 0.396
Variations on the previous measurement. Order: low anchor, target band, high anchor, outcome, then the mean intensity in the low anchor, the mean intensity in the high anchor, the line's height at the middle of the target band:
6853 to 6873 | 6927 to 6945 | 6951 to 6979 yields -0.05 mag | 12.3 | 11.7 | 11.9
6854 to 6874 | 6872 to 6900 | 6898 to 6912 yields 0.49 mag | 12.3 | 26.2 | 19.8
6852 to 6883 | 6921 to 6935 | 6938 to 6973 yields -0.15 mag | 12.1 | 12.1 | 12.1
